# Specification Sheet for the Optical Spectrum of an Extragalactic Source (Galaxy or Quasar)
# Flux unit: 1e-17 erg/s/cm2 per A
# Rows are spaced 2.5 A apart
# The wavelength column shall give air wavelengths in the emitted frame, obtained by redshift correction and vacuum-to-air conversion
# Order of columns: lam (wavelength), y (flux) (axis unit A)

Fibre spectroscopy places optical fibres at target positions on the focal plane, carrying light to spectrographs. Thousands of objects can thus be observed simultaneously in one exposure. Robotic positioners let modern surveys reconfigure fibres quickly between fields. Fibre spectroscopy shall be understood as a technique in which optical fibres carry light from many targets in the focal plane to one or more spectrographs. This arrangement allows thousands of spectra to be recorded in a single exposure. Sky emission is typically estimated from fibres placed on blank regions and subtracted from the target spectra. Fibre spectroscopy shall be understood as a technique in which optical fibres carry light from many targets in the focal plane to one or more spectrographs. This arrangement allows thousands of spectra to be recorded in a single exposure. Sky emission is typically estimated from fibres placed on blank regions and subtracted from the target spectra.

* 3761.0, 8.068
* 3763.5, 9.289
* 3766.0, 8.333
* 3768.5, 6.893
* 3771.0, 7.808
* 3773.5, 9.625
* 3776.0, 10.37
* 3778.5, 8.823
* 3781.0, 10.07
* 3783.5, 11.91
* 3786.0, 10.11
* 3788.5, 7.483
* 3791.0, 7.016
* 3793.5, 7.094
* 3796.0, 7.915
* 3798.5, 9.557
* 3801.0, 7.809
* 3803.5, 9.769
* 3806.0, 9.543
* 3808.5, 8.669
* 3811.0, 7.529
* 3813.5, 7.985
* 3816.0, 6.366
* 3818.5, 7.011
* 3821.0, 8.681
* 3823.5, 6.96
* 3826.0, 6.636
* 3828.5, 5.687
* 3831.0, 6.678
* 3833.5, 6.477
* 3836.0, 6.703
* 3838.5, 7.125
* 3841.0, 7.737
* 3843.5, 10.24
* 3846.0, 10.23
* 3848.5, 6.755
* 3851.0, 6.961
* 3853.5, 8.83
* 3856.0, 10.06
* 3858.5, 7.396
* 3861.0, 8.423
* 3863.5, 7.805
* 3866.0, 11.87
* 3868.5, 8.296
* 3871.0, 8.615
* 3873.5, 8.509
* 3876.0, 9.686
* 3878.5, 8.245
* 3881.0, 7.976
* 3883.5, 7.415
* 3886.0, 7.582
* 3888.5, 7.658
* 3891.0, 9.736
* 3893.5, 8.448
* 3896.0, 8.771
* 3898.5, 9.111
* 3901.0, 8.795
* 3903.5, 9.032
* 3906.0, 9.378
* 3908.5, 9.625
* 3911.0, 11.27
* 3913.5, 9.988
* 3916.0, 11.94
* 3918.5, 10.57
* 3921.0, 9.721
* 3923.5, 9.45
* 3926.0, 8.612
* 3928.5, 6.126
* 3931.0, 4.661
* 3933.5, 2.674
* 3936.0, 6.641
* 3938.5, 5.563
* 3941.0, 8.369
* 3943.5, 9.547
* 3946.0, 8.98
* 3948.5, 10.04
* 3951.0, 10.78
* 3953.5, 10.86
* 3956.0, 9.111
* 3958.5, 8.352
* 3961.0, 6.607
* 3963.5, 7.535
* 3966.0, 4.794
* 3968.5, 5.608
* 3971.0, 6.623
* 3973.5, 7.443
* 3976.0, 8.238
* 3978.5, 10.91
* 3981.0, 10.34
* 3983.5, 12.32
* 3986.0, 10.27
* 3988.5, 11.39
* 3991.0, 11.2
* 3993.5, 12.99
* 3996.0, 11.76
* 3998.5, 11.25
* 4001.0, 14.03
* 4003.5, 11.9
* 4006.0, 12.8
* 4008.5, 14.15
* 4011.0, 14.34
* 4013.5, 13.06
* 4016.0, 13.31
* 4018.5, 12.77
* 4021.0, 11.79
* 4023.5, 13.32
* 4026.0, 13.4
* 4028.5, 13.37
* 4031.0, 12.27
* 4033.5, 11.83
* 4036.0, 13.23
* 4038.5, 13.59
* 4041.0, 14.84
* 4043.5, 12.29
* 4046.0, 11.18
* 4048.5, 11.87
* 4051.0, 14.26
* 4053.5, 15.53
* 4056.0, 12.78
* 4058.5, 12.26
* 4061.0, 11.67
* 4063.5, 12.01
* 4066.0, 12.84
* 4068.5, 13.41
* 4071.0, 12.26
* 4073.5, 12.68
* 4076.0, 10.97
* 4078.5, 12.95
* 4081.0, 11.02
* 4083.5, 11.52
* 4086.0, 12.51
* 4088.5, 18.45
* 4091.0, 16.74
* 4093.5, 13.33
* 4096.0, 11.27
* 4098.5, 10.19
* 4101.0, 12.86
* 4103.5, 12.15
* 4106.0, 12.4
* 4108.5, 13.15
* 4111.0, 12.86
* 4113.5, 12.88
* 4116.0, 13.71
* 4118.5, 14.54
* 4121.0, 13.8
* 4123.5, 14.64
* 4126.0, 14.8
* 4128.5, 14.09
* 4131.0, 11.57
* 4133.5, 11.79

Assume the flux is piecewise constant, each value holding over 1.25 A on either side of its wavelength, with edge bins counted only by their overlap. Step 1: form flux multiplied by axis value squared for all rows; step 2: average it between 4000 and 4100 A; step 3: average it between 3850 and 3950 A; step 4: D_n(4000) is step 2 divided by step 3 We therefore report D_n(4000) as 1.63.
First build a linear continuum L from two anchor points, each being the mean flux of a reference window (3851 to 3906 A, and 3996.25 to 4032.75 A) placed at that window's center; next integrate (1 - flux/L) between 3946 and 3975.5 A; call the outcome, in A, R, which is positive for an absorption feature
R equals 8.3 A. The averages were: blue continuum 8.66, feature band 8.03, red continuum 12.9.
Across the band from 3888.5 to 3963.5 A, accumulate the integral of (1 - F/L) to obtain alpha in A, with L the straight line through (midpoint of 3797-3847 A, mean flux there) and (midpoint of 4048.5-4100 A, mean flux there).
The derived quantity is 9.27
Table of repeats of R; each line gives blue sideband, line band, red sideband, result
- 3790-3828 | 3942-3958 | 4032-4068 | 1.49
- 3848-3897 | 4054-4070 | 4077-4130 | -0.25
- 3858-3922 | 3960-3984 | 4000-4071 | 7.21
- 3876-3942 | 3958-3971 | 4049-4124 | 4.42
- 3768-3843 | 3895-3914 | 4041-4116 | 0.64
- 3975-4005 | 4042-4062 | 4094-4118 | -1.30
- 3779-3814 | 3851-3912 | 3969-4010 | 5.96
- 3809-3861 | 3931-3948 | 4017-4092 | 5.47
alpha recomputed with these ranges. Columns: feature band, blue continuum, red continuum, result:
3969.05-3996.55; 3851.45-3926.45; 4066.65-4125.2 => 1.9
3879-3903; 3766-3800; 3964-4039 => 4.0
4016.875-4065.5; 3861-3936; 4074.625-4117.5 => -4.8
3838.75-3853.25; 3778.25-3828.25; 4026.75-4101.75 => 1.1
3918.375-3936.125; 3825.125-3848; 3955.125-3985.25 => 1.8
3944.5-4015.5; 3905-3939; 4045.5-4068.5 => 0.2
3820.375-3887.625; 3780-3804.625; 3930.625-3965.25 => 3.2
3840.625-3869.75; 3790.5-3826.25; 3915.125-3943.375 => -3.3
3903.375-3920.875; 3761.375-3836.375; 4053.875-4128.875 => -0.4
